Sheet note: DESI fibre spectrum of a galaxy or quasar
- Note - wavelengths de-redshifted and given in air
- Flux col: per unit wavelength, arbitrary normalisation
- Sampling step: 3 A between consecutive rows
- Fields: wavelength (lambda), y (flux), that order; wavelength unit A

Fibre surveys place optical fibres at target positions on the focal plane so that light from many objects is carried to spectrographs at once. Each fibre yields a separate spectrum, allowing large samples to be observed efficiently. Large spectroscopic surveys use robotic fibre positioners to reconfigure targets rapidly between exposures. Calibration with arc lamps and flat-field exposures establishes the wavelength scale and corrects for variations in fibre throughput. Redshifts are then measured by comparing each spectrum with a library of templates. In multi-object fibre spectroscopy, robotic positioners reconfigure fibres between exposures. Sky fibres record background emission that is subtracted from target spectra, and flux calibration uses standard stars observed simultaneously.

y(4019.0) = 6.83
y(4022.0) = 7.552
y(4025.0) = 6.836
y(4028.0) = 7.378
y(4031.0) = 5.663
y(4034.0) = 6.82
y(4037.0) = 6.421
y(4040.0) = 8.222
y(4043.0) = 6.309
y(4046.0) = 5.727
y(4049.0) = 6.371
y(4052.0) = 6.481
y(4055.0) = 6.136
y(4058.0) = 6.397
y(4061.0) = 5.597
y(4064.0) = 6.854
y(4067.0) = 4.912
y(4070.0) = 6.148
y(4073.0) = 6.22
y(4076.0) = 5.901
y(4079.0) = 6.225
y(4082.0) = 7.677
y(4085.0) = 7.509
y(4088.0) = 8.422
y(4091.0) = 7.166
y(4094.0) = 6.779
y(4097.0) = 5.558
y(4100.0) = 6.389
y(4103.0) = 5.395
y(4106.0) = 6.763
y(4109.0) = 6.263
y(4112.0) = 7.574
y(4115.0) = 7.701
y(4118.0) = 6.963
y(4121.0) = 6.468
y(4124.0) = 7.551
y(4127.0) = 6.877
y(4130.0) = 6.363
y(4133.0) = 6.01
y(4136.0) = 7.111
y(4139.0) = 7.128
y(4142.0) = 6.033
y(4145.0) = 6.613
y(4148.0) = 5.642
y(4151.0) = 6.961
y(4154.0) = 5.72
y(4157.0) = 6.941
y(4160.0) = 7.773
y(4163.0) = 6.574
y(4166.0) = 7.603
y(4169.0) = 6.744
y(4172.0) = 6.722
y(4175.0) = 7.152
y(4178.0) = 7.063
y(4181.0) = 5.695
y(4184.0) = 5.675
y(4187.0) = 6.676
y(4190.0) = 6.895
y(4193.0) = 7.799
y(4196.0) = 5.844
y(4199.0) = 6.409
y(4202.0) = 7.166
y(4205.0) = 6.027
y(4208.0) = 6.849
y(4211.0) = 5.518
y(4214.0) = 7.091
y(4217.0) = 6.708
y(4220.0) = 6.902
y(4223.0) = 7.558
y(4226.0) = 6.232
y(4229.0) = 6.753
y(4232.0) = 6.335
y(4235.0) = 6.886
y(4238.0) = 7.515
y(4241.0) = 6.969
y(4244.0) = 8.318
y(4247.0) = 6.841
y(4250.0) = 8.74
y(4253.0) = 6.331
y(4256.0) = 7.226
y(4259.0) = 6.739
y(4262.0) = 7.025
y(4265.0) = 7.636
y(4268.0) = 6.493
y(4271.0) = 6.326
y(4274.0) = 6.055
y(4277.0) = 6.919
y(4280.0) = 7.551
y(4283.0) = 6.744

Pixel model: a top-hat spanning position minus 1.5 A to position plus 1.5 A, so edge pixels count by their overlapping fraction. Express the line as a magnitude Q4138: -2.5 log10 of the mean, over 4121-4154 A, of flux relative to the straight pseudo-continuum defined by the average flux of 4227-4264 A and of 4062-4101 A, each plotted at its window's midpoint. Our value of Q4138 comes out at 0.03 mag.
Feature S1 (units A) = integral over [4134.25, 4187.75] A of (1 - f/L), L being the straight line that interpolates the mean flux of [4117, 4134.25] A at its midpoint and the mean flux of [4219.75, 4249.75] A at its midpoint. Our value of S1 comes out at 1.4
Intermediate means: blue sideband 6.71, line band 6.65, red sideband 7.11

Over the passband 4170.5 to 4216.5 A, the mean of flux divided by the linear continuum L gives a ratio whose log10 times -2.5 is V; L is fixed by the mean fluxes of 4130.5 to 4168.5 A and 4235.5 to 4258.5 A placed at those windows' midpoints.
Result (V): 0.07 mag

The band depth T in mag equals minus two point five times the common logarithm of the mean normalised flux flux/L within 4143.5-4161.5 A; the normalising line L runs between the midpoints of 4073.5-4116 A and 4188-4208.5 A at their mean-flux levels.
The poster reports 0.021 mag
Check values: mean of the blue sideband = 6.78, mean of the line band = 6.61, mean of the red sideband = 6.71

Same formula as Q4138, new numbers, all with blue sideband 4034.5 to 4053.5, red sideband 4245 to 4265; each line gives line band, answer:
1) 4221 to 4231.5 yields 0.05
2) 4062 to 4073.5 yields 0.12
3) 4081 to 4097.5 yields -0.08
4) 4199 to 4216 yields 0.09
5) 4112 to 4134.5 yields -0.01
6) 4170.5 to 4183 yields 0.06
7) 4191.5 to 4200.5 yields 0.06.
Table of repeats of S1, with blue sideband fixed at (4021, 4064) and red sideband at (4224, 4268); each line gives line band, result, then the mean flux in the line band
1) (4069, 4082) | 0.7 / 6.3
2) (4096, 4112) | 1.2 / 6.23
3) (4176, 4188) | 1.1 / 6.3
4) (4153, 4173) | -0.1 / 6.9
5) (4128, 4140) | 0.3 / 6.64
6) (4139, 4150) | 0.9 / 6.28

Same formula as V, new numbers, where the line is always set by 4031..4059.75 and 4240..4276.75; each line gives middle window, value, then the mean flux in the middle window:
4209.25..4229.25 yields 0.044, 6.68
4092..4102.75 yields 0.075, 6.19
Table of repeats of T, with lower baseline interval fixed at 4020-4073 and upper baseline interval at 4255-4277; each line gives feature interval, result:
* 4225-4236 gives 0.03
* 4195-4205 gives 0.04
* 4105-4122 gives -0.07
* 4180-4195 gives 0.02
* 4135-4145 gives -0.02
